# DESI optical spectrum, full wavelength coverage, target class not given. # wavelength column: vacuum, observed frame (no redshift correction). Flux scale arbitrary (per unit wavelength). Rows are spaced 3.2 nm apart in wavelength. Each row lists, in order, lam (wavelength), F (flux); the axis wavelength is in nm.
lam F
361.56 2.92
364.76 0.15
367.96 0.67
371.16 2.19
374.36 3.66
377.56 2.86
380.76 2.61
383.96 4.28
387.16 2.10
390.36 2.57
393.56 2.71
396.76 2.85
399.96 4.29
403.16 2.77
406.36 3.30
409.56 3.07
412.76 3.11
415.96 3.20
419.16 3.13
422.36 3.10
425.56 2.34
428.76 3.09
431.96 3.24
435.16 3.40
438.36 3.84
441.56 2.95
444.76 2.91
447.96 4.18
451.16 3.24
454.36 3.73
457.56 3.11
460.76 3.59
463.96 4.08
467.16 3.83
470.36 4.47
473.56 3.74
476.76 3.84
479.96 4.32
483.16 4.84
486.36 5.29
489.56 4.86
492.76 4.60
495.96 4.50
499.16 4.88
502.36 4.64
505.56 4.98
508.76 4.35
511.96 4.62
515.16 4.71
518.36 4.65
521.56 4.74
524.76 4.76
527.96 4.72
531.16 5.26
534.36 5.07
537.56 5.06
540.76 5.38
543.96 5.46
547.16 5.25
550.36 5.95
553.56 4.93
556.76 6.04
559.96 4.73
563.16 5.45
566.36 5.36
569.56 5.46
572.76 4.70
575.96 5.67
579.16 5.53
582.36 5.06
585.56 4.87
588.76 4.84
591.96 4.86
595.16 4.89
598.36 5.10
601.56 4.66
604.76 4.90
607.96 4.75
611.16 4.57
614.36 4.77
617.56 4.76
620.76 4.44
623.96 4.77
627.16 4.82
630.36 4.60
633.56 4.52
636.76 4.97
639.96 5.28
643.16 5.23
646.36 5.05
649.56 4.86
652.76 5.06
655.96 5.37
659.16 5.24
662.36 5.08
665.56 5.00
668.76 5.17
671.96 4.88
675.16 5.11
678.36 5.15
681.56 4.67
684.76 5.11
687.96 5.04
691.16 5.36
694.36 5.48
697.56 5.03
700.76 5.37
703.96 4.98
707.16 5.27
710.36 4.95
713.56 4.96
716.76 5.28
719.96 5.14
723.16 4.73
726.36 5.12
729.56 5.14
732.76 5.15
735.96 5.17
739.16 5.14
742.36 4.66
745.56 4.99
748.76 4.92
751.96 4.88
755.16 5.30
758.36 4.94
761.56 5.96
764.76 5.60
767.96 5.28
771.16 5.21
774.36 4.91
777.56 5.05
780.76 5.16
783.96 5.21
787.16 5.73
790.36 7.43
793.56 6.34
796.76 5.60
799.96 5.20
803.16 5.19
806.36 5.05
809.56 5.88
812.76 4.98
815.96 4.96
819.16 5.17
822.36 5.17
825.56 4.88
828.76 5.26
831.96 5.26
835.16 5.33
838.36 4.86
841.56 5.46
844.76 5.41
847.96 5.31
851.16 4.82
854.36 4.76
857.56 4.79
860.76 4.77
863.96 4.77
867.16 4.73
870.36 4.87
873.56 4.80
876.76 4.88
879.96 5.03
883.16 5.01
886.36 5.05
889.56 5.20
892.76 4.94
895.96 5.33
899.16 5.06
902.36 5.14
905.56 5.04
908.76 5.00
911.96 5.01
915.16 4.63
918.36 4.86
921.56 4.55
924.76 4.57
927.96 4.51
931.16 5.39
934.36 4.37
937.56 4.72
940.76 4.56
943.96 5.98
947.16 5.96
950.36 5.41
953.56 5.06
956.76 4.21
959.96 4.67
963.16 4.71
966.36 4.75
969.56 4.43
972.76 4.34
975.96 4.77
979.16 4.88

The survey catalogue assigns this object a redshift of 0.20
